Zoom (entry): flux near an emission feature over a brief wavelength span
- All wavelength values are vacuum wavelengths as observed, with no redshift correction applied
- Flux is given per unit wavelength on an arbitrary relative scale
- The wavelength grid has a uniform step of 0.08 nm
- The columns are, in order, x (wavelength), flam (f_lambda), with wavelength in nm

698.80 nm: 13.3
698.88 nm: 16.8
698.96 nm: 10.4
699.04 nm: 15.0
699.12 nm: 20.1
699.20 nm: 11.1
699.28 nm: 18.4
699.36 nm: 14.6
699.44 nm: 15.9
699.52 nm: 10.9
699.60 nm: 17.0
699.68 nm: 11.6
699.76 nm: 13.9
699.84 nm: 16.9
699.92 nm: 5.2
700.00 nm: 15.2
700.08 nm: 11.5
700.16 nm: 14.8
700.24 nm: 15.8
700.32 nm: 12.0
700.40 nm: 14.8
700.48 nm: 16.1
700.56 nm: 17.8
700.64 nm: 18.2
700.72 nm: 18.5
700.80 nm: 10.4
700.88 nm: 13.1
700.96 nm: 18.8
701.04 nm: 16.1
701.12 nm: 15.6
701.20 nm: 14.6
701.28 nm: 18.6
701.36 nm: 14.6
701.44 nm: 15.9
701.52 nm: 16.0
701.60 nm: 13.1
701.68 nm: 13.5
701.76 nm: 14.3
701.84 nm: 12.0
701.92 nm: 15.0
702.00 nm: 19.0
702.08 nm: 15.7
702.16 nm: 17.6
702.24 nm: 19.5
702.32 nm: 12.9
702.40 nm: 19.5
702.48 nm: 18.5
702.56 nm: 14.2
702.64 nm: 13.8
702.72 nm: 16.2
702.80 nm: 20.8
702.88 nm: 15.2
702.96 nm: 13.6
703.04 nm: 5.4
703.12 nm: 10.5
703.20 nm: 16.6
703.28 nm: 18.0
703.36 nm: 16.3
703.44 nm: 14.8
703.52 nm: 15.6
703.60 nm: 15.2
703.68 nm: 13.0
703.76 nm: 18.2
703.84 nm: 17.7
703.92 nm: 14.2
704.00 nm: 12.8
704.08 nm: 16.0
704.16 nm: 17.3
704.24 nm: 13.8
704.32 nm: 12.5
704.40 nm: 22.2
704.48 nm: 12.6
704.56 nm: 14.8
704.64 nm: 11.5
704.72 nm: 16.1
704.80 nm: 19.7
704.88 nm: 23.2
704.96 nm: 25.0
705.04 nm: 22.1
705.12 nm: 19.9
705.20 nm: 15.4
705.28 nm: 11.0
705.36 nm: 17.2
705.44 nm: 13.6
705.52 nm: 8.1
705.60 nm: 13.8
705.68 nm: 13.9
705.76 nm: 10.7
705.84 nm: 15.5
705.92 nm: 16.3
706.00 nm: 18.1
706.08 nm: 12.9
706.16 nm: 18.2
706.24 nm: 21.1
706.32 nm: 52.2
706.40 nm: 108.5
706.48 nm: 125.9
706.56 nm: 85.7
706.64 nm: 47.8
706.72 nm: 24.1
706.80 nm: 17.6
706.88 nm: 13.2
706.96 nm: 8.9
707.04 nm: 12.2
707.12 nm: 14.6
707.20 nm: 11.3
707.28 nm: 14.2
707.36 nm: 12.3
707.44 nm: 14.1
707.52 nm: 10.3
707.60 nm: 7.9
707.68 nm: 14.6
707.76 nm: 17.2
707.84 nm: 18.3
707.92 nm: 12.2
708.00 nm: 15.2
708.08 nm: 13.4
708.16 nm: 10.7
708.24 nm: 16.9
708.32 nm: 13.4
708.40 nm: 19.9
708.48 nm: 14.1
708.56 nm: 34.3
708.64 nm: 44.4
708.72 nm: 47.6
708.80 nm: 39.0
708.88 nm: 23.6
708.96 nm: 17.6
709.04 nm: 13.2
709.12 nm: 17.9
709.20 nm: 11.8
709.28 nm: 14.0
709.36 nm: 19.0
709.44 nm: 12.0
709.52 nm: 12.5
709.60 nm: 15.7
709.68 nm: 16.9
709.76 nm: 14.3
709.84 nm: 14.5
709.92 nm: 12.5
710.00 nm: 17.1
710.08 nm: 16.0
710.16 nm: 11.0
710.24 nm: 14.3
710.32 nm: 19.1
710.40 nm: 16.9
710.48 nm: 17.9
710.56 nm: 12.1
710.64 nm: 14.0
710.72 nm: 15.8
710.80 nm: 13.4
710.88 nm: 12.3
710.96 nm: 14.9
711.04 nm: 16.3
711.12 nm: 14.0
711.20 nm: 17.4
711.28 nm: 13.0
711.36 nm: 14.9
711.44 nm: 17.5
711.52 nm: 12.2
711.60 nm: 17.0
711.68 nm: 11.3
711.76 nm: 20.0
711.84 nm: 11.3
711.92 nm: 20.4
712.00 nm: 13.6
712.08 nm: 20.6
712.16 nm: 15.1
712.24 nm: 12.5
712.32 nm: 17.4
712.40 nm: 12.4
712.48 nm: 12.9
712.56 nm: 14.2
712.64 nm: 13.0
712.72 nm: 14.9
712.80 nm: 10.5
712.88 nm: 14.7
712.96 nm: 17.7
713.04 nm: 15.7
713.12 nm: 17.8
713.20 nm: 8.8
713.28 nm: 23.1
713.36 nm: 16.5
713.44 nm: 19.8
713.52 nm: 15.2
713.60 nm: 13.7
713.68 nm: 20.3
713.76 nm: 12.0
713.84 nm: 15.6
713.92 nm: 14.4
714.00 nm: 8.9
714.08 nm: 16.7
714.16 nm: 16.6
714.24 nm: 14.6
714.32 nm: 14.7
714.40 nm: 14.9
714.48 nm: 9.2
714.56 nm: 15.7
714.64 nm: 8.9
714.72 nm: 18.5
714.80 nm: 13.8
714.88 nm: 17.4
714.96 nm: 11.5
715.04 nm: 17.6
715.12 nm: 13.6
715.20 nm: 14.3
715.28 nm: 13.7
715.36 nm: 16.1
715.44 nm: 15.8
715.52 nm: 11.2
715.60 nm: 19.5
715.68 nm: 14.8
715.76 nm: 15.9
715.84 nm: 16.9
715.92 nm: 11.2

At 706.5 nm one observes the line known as H-alpha 6563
